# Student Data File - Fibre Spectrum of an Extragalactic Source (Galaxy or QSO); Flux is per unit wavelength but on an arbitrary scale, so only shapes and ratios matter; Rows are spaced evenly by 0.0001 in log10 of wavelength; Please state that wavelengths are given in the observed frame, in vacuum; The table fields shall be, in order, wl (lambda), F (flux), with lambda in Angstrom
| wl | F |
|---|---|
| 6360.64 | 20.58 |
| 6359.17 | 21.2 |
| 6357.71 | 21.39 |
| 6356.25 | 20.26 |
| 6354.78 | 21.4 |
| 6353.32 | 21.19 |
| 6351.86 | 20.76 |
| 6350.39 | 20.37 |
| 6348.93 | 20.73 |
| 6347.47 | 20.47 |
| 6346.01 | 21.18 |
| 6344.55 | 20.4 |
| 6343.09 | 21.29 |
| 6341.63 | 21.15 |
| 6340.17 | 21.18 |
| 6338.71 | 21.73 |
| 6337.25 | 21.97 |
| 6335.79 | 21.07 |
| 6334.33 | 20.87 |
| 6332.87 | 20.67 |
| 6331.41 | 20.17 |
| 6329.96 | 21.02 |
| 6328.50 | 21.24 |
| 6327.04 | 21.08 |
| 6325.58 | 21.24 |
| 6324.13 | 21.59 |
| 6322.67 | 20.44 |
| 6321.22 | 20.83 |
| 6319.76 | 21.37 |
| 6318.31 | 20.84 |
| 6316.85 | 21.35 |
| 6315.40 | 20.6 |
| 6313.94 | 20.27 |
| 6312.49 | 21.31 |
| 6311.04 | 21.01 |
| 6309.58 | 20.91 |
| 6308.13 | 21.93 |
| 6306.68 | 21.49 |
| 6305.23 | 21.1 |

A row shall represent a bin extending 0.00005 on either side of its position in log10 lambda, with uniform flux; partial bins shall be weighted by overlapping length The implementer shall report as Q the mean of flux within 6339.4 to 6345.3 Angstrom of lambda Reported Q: 21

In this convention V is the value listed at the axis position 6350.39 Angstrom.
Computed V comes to 20.37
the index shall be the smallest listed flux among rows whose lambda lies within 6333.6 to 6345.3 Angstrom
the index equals 20.4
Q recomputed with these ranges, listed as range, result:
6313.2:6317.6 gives 20.7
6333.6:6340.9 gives 21.4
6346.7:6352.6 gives 20.6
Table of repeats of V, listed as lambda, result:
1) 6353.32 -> 21.19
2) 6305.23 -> 21.1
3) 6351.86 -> 20.76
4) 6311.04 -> 21.01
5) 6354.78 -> 21.4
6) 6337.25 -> 21.97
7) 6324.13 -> 21.59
